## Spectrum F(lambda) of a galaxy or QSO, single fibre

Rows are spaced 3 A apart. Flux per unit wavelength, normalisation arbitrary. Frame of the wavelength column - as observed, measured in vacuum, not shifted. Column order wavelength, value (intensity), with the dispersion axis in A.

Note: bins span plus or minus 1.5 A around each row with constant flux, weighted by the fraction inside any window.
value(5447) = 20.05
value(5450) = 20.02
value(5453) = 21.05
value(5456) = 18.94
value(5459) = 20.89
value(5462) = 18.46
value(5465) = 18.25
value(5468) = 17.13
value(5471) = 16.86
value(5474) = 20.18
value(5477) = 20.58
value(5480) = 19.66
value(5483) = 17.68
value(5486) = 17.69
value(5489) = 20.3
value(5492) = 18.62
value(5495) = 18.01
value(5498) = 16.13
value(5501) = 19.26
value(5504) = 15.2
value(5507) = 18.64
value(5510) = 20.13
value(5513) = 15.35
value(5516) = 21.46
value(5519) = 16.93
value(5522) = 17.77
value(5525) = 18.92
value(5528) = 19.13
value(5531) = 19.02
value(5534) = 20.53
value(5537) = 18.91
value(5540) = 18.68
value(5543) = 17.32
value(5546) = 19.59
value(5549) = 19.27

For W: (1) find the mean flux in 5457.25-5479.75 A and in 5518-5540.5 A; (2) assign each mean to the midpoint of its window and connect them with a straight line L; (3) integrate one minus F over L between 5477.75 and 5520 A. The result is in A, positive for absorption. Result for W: 1.3 A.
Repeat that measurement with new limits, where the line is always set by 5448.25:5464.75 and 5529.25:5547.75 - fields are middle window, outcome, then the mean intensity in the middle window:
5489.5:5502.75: 0.9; 18.1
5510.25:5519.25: 0.4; 18.4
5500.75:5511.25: 0.6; 18.2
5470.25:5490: 0.5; 19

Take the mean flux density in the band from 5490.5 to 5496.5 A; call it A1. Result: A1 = 18.3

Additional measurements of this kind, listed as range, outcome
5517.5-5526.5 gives 17.9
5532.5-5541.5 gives 19.4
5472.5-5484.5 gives 19.5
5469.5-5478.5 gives 19.2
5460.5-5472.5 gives 17.7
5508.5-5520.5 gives 18.5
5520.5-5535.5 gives 19.1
